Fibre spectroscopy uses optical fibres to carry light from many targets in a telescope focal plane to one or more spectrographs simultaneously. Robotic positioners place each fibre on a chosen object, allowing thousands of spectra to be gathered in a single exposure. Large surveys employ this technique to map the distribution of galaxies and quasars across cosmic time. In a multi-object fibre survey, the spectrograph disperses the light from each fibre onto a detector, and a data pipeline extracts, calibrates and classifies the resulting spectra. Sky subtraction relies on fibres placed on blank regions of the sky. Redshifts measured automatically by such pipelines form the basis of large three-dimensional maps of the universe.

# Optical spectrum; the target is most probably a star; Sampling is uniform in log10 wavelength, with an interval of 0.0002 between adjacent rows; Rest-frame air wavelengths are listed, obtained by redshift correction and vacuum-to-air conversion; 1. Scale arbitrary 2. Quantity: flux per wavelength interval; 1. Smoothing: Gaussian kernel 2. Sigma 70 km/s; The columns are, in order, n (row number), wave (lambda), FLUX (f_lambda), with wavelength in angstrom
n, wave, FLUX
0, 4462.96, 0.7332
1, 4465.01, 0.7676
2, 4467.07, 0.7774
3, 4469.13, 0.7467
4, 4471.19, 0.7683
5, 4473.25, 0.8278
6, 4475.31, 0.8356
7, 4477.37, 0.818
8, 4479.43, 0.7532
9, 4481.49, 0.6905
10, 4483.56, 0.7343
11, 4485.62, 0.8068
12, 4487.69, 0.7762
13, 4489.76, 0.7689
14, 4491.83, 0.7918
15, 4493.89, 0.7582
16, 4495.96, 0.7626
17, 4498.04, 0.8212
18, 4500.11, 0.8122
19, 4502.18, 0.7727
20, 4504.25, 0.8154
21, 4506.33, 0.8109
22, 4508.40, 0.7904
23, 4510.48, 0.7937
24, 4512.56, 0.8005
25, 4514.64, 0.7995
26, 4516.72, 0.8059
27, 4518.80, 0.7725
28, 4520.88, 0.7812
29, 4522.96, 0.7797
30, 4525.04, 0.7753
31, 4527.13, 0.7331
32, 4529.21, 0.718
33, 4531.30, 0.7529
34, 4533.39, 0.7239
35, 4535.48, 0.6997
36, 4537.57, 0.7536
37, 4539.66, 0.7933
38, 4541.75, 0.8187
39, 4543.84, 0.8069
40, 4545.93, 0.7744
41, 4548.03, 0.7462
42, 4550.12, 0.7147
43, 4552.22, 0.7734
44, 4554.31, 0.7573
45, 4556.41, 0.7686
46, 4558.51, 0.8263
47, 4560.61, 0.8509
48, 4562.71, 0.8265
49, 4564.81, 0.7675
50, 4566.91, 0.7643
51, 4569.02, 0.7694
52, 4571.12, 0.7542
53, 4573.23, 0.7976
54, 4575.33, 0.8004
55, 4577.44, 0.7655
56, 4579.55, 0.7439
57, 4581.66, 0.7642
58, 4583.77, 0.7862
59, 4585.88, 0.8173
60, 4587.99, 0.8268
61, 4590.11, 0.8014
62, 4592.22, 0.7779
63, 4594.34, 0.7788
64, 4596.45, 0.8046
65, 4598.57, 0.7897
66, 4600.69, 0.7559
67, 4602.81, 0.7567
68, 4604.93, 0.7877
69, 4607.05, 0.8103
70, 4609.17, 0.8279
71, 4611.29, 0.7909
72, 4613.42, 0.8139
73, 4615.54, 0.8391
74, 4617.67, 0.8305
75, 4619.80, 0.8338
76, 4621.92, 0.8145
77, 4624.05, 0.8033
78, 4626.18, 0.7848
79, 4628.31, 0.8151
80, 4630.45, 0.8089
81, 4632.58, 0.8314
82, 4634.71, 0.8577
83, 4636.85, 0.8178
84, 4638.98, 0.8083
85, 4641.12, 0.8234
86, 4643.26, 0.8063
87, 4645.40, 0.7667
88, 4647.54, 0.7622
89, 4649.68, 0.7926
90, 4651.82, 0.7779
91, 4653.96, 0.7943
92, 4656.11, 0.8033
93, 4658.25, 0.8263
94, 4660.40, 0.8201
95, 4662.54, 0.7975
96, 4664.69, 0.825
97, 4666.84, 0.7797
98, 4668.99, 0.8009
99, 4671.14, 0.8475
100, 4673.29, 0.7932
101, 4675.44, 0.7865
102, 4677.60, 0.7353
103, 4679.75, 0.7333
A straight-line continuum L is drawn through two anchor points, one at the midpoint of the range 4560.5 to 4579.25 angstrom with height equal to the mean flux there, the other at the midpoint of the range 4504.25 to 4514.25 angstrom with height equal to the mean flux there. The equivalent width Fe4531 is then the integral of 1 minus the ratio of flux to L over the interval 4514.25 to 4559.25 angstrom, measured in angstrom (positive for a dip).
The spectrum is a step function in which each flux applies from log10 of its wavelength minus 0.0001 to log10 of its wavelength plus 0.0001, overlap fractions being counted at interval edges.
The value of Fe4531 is 1.5 angstrom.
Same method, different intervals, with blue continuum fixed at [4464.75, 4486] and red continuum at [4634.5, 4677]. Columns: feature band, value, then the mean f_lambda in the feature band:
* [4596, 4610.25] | 0.1 angstrom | 0.79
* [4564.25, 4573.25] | 0.2 angstrom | 0.767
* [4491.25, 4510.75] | -0.4 angstrom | 0.793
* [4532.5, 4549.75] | 0.5 angstrom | 0.763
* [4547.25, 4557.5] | 0.4 angstrom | 0.753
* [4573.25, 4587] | 0.2 angstrom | 0.782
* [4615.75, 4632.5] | -0.4 angstrom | 0.815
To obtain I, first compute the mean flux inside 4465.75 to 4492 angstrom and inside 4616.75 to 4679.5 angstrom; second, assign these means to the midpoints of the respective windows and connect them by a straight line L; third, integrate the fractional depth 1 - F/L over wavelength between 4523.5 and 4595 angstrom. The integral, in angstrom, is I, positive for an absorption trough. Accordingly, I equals 1.3 angstrom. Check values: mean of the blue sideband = 0.776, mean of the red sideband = 0.804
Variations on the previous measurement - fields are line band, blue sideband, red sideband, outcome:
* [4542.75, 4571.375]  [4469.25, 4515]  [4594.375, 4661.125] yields 0.6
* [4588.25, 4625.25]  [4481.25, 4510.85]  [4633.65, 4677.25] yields -0.2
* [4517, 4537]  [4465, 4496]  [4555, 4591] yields 0.8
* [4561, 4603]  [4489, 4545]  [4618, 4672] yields 0.5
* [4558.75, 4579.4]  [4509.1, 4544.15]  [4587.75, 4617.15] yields -0.1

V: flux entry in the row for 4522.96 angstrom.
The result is 0.7797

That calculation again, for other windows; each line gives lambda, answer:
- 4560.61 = 0.8509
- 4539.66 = 0.7933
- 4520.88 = 0.7812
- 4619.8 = 0.8338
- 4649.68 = 0.7926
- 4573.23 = 0.7976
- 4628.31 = 0.8151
